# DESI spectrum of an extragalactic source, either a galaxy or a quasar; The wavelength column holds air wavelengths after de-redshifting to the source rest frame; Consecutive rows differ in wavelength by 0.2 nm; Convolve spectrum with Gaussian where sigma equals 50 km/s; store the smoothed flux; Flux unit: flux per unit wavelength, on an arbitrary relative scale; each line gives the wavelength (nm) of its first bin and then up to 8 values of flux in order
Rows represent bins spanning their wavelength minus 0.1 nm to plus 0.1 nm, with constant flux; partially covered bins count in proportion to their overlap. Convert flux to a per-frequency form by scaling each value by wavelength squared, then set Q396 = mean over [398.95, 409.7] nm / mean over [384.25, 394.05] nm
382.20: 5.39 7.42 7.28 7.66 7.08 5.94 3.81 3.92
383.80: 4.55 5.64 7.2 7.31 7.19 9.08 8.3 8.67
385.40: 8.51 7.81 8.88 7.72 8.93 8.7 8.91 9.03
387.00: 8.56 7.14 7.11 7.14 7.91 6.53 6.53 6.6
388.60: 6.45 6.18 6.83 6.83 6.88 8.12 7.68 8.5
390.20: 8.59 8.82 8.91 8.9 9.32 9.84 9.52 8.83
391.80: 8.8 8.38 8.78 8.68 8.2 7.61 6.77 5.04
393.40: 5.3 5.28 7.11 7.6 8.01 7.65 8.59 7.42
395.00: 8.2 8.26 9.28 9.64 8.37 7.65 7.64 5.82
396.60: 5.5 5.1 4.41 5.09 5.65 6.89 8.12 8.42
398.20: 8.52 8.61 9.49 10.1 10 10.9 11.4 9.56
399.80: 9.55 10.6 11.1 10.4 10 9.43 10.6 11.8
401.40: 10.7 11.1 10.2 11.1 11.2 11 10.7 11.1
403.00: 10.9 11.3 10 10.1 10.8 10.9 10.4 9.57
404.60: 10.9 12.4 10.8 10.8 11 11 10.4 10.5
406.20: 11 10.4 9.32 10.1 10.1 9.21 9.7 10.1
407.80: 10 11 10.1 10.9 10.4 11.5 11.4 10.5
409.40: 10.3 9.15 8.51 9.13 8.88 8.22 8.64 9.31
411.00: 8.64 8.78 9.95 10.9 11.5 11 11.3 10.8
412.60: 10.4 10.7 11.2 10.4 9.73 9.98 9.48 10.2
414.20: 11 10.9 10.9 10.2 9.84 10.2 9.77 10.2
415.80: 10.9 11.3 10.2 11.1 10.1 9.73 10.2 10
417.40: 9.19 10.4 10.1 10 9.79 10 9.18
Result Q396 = 1.5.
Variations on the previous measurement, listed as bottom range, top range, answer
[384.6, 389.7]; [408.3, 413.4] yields 1.47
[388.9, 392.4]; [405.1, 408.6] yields 1.33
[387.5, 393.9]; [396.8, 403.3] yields 1.32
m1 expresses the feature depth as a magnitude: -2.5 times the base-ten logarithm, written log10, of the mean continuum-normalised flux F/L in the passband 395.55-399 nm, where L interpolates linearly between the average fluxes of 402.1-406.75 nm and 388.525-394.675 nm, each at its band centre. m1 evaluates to 0.23 mag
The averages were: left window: 7.81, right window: 10.7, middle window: 7.4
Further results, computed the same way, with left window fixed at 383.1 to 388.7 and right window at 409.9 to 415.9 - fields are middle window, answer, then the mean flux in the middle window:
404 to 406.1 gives -0.16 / 10.8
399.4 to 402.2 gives -0.19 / 10.5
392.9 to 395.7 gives 0.10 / 7.44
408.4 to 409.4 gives -0.13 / 10.9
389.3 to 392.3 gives -0.11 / 8.66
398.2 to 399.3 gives -0.13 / 9.7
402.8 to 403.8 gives -0.17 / 10.7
